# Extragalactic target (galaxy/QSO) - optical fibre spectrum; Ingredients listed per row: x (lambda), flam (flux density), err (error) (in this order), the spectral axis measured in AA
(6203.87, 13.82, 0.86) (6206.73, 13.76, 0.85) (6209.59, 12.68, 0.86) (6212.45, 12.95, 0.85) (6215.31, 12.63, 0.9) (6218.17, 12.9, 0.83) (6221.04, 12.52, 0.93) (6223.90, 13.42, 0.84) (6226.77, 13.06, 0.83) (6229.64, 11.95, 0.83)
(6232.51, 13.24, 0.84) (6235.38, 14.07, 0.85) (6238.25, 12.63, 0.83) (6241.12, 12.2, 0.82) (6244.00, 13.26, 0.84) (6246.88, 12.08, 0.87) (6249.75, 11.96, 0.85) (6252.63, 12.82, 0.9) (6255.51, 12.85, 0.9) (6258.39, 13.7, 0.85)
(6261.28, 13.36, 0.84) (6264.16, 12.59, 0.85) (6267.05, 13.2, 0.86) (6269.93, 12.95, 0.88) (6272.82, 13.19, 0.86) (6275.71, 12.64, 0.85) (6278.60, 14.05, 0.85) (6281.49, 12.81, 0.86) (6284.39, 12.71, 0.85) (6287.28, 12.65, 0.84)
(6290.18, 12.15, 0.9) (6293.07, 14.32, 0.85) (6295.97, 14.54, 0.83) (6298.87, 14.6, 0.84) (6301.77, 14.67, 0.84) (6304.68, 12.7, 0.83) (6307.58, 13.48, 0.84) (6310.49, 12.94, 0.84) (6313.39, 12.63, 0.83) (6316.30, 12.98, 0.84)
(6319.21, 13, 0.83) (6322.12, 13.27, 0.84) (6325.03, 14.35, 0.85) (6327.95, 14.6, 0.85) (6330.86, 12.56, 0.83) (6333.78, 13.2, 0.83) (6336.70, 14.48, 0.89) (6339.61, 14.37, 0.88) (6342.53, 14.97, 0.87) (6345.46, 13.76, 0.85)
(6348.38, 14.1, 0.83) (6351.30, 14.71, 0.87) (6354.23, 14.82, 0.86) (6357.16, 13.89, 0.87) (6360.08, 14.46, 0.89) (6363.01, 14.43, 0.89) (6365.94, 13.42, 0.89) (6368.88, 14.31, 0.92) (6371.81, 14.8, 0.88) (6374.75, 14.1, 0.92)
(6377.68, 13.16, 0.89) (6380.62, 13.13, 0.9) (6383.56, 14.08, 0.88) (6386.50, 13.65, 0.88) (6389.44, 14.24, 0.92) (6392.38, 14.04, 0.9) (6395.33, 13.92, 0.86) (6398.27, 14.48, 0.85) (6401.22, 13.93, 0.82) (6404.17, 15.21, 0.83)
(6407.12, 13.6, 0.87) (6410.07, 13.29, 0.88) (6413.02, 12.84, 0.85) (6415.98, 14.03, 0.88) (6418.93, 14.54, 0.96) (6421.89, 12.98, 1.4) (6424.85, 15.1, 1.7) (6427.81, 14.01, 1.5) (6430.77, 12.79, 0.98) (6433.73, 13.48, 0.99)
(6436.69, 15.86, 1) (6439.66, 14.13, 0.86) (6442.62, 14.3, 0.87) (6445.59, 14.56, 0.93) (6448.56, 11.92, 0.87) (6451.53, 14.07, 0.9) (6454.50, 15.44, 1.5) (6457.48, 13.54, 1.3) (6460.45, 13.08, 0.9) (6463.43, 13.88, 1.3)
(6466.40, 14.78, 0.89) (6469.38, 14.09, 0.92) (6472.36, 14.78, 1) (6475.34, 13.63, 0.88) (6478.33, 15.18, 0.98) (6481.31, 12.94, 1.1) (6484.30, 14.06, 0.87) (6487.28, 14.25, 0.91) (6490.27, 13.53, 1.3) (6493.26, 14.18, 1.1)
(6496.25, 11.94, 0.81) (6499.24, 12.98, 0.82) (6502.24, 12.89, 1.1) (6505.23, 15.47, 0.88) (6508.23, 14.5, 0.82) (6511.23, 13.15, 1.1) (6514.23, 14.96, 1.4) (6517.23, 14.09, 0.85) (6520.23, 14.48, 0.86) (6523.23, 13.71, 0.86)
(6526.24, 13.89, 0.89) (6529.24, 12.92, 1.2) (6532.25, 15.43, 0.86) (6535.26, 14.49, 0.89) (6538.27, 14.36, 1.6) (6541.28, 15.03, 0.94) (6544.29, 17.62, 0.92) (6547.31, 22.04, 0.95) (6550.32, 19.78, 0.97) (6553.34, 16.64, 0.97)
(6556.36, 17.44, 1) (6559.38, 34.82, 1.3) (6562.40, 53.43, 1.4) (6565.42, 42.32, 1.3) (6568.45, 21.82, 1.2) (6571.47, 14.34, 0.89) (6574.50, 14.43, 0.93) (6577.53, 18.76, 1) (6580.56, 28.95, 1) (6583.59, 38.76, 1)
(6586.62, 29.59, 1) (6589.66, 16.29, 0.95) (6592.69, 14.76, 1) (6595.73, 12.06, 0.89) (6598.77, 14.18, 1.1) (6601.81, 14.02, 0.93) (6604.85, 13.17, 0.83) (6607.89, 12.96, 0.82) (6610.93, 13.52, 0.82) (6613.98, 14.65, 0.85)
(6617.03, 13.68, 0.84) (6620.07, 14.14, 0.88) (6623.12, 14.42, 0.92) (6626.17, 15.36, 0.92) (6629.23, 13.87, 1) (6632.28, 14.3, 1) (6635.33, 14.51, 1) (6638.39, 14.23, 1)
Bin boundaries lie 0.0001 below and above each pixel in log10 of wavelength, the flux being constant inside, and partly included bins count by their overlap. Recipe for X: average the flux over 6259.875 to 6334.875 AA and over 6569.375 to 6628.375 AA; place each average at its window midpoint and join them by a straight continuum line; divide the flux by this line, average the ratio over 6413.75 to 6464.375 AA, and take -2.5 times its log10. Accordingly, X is 0.09 mag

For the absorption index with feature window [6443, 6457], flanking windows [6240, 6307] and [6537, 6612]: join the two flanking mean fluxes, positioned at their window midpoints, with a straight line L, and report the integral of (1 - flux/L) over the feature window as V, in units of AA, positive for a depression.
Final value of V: 3.08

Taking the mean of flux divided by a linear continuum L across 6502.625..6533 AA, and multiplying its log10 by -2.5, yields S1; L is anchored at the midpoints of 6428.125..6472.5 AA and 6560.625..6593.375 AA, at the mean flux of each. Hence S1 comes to 0.42 mag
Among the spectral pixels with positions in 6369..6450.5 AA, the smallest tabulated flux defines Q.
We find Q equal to 11.92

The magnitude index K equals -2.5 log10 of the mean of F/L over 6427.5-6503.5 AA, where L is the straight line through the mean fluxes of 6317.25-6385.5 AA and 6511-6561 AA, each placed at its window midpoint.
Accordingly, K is 0.14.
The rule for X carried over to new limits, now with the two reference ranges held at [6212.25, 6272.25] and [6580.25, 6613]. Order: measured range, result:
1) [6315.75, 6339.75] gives 0.05 mag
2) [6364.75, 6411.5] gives 0.09 mag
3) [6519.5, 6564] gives -0.13 mag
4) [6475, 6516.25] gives 0.22 mag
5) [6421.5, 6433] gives 0.15 mag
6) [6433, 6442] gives 0.10 mag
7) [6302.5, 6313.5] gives 0.07 mag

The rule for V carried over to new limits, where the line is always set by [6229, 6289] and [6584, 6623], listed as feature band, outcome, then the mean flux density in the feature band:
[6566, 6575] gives -2.4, 19.8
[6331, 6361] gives -1.2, 14.2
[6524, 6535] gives 0.8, 14.1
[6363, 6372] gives -0.2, 14.1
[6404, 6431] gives 0.9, 13.8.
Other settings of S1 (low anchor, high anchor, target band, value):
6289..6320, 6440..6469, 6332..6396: -0.03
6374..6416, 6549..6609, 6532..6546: 0.31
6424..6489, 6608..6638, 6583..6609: -0.24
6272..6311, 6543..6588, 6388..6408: 0.28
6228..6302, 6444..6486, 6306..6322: 0.02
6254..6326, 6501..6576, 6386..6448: 0.16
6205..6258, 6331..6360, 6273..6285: 0.03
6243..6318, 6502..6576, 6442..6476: 0.23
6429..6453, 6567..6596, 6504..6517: 0.21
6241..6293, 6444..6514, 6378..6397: -0.03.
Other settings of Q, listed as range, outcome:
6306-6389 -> 12.56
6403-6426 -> 12.84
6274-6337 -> 12.15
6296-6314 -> 12.63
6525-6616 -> 12.06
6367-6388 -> 13.13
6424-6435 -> 12.79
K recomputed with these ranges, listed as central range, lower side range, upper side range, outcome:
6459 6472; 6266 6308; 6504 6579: 0.24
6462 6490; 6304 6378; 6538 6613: 0.27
